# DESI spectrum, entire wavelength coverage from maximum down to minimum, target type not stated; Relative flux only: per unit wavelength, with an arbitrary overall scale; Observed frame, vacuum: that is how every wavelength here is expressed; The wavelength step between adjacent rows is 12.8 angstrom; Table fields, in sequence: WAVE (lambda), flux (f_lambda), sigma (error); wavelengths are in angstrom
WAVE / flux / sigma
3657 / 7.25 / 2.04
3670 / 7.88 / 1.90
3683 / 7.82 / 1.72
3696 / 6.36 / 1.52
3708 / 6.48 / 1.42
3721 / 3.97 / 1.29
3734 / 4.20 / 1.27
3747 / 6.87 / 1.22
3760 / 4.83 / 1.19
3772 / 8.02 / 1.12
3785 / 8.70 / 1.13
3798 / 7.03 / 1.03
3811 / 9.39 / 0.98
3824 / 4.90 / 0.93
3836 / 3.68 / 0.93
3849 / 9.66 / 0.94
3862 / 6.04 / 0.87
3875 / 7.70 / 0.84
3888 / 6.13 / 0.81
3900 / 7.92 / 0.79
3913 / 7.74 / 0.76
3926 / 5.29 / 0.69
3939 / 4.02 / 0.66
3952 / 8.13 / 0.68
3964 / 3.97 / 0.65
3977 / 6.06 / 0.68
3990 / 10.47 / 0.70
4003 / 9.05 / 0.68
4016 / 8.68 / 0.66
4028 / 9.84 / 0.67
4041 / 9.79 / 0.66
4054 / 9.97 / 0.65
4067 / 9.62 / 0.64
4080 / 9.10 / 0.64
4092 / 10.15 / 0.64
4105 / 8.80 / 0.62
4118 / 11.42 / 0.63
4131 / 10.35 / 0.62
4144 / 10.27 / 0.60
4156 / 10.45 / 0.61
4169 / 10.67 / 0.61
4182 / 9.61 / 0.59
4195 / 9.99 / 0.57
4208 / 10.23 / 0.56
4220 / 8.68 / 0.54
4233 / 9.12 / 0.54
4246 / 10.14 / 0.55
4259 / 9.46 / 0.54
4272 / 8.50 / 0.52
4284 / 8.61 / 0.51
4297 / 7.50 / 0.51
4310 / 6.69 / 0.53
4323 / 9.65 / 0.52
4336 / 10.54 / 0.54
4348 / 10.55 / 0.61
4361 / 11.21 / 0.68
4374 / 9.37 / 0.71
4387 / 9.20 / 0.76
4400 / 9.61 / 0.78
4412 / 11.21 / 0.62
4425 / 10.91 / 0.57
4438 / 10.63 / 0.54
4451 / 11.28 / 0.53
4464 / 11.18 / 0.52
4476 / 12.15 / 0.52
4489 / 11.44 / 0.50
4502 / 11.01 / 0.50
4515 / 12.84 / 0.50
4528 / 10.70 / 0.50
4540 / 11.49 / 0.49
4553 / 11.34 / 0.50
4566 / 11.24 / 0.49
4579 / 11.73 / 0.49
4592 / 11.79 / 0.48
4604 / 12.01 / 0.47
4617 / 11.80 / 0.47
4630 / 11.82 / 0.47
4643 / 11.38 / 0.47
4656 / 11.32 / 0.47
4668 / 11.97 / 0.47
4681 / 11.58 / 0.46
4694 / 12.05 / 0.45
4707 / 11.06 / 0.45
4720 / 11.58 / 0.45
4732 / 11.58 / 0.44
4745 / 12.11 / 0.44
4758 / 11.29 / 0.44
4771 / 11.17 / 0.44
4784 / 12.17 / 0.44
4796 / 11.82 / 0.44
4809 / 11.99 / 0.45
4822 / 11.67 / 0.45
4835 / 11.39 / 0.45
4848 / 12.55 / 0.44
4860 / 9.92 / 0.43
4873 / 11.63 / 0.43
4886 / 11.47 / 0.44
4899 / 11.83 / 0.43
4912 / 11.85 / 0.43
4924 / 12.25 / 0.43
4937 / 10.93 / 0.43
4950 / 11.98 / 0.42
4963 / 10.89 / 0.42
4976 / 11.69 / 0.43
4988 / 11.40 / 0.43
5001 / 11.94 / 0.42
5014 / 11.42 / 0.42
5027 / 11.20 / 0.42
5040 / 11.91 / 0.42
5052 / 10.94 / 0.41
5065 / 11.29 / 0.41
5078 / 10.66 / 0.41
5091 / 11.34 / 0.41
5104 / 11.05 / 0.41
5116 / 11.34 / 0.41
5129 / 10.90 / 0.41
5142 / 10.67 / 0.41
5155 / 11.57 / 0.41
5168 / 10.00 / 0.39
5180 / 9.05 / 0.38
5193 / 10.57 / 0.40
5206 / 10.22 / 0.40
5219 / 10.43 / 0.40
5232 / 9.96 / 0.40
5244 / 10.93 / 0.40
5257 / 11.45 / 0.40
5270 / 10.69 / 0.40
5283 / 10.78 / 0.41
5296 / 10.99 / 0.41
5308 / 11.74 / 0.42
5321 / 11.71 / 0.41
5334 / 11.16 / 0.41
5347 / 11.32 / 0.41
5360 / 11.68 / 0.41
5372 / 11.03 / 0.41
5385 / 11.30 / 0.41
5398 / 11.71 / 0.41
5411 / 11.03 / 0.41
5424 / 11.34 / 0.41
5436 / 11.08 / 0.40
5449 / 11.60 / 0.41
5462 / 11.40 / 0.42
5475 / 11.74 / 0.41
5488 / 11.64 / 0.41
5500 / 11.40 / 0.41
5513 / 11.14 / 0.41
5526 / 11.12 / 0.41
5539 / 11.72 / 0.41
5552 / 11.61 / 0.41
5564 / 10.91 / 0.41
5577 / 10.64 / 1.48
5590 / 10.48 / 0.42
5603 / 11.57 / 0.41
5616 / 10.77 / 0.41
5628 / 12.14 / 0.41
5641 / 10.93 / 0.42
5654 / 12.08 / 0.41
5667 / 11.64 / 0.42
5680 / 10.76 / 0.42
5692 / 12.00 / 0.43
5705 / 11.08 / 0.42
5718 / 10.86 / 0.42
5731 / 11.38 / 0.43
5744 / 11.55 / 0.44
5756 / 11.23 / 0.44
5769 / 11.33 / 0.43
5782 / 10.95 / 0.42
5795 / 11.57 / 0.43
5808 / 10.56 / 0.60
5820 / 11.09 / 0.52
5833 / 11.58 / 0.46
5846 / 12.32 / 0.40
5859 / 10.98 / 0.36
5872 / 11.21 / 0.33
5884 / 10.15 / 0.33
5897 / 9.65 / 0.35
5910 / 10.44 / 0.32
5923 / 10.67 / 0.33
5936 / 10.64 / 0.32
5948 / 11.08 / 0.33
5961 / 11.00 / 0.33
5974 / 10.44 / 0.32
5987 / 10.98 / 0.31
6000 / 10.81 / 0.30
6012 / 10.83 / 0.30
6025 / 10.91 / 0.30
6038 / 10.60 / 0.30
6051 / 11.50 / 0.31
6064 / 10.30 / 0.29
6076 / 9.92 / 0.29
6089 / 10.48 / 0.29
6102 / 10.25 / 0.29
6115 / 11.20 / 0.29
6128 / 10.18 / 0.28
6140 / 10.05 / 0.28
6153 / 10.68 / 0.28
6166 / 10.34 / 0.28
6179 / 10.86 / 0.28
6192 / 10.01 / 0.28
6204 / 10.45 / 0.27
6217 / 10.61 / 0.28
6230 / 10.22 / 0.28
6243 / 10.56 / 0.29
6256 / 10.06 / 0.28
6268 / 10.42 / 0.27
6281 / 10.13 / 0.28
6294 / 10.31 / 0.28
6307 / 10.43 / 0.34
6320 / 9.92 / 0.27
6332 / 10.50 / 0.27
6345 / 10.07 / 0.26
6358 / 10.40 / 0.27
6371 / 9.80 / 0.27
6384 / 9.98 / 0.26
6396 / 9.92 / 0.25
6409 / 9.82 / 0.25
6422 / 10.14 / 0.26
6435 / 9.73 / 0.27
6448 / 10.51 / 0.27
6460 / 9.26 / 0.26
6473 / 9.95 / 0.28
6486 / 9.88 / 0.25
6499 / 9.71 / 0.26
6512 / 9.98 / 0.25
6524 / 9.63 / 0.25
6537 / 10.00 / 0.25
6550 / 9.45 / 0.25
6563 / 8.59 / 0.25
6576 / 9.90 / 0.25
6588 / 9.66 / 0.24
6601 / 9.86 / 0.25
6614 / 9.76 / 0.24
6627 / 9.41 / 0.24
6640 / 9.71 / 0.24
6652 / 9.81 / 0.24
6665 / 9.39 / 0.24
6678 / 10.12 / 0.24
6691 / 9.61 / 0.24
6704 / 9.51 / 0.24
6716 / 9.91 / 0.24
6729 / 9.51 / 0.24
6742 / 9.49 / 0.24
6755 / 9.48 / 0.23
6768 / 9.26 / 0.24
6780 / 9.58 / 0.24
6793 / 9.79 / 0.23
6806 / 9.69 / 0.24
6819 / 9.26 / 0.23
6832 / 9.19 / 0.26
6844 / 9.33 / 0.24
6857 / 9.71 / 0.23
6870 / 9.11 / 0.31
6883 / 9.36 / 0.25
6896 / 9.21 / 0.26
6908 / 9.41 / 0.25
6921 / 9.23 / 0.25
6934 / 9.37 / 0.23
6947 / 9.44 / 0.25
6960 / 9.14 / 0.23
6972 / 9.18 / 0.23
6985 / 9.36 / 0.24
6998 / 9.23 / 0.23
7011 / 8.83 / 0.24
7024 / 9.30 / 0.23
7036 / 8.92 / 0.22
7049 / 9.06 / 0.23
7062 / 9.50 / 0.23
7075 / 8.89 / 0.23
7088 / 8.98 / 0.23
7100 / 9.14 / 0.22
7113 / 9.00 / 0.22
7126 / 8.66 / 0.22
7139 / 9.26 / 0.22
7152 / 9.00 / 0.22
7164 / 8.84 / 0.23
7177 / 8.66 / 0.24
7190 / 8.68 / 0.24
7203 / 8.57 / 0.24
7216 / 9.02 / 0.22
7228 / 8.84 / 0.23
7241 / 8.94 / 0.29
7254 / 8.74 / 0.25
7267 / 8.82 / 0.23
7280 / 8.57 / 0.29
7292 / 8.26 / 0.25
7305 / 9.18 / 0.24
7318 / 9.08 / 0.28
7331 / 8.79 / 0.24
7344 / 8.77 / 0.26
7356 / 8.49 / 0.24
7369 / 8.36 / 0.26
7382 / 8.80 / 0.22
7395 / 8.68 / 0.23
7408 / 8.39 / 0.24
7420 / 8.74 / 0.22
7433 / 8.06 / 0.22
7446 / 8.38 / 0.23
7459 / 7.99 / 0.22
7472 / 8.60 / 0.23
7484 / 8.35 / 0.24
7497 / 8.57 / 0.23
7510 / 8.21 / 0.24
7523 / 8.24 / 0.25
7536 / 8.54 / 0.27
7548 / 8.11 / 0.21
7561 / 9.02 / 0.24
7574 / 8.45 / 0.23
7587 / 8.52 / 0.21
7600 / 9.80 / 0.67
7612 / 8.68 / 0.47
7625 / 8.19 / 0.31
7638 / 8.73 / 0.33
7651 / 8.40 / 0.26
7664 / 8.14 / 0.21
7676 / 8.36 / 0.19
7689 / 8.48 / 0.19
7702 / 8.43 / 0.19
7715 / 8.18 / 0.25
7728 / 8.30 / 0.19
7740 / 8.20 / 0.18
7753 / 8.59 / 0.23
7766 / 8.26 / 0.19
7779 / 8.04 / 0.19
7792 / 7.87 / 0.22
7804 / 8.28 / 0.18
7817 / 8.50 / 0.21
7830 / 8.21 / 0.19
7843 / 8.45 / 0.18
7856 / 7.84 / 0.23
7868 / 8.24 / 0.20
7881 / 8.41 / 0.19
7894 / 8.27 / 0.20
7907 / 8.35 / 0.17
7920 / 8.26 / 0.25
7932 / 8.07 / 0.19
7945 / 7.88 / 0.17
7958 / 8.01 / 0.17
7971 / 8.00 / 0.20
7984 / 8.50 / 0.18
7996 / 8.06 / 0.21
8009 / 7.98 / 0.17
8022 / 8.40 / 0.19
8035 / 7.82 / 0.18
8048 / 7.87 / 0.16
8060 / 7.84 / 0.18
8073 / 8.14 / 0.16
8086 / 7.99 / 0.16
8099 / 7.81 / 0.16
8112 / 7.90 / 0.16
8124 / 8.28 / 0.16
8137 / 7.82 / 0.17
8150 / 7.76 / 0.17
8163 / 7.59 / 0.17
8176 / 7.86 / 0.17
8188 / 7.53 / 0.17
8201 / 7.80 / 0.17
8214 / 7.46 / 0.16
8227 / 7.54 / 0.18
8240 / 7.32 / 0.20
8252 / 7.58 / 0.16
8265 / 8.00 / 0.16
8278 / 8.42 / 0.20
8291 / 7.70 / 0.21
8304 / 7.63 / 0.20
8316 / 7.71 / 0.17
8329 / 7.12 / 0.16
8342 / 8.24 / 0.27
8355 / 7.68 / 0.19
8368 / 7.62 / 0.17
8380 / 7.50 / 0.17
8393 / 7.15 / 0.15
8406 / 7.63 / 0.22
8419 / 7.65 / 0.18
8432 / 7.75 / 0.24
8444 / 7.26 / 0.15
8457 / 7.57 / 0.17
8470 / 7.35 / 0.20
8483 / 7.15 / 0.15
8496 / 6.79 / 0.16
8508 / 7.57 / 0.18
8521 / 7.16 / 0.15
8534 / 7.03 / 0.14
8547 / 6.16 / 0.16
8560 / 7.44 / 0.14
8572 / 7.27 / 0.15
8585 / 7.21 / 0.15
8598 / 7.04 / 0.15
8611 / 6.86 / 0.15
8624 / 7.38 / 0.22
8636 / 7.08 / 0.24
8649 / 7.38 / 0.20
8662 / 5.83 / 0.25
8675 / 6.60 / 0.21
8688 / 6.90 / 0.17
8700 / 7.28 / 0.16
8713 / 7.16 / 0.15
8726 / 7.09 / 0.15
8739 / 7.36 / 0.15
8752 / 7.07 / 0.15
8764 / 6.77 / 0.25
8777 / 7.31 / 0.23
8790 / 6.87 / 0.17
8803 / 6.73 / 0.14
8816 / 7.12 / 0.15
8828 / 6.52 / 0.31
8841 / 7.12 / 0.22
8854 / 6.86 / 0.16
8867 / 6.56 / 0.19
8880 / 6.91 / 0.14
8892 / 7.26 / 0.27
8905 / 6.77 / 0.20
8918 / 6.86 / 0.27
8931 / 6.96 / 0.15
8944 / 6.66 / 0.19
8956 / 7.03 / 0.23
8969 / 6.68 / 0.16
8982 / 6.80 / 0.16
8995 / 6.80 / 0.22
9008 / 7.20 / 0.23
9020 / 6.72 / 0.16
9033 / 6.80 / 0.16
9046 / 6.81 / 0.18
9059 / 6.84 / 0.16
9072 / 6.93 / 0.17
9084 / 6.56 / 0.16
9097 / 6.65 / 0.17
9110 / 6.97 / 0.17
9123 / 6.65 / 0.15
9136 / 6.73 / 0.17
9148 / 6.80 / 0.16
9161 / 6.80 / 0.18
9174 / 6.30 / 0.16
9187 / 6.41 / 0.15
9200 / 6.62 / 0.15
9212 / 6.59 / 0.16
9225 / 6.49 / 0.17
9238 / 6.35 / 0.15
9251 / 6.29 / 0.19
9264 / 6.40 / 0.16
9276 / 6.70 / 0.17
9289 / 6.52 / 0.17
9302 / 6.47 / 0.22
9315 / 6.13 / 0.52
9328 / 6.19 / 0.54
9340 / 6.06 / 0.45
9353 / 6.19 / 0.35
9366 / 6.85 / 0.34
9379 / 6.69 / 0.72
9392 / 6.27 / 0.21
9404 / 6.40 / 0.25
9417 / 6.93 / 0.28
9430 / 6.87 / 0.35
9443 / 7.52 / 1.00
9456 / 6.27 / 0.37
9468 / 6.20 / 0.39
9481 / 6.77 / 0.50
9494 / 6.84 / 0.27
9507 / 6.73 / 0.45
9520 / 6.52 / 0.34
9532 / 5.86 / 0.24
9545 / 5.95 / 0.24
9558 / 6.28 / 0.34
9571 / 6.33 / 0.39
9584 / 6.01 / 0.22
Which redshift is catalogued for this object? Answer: 0.000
